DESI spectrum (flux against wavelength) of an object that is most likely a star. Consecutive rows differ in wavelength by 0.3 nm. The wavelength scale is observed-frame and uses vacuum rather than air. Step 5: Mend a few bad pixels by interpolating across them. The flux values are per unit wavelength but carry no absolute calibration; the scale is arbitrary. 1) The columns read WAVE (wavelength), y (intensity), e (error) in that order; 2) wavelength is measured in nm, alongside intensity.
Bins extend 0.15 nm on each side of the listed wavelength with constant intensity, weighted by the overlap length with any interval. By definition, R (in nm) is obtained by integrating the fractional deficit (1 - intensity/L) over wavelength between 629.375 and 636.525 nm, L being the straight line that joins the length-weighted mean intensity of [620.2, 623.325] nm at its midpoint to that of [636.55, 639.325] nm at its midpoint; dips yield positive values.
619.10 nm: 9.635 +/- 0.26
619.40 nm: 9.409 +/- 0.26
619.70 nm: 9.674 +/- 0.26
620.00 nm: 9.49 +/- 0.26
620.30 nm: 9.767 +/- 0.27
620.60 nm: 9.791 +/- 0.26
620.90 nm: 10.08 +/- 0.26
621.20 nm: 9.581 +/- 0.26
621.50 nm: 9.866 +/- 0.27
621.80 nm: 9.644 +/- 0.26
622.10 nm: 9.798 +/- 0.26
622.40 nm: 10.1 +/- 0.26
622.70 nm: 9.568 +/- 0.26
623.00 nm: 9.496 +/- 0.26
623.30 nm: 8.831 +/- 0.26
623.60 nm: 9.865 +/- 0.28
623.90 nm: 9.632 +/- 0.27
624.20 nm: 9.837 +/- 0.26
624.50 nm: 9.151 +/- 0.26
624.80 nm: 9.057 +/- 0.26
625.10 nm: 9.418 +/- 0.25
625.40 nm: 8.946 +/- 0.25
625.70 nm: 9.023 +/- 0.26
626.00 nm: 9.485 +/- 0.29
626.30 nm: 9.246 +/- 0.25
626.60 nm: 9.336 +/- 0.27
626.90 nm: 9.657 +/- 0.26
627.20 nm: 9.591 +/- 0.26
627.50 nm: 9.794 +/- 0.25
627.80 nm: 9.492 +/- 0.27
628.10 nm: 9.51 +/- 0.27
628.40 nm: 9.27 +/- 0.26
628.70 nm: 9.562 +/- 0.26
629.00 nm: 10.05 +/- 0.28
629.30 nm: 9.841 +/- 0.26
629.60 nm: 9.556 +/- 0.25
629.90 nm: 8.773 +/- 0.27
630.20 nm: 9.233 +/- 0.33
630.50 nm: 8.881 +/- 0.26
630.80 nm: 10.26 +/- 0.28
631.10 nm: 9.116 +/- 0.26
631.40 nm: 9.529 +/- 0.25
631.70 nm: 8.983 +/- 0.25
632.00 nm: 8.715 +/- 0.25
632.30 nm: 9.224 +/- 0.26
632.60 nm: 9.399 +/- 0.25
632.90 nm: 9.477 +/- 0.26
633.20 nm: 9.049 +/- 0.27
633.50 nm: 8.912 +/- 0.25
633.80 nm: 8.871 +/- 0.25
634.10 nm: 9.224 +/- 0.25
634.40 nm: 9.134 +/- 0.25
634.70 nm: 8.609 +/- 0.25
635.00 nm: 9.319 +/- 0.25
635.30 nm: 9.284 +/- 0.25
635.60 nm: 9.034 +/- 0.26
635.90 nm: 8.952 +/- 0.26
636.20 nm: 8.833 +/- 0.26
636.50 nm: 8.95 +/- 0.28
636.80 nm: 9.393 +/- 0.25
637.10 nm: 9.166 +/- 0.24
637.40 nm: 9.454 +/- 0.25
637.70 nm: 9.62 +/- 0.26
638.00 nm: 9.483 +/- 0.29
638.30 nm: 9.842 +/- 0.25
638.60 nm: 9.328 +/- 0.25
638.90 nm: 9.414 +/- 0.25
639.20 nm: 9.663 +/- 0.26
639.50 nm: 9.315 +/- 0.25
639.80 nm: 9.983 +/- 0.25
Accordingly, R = 0.29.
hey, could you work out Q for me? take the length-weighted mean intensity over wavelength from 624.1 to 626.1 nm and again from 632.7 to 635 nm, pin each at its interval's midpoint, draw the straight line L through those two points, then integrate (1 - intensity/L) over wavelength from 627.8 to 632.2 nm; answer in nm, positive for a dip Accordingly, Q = -0.11 nm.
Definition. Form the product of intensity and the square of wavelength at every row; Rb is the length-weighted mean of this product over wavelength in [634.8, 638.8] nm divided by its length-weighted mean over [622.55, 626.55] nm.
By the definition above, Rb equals 1.0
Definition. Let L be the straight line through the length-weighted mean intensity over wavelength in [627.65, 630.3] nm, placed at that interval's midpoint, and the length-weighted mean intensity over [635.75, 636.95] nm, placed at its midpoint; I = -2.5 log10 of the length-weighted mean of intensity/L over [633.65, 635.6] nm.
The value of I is 0.01 mag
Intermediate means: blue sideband 9.48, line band 9.07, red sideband 9.03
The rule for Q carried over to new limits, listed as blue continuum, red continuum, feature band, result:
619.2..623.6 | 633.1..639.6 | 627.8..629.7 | -0.036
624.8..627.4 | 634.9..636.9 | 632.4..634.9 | 0.016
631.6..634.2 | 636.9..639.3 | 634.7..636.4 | 0.047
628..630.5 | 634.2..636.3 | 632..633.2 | -0.004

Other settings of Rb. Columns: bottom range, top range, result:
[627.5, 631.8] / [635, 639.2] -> 1.01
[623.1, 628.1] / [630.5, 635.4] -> 1.00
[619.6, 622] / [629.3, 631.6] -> 0.99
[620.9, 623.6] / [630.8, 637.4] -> 0.98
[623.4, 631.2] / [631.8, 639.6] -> 1.00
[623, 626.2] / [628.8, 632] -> 1.03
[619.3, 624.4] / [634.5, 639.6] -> 1.01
